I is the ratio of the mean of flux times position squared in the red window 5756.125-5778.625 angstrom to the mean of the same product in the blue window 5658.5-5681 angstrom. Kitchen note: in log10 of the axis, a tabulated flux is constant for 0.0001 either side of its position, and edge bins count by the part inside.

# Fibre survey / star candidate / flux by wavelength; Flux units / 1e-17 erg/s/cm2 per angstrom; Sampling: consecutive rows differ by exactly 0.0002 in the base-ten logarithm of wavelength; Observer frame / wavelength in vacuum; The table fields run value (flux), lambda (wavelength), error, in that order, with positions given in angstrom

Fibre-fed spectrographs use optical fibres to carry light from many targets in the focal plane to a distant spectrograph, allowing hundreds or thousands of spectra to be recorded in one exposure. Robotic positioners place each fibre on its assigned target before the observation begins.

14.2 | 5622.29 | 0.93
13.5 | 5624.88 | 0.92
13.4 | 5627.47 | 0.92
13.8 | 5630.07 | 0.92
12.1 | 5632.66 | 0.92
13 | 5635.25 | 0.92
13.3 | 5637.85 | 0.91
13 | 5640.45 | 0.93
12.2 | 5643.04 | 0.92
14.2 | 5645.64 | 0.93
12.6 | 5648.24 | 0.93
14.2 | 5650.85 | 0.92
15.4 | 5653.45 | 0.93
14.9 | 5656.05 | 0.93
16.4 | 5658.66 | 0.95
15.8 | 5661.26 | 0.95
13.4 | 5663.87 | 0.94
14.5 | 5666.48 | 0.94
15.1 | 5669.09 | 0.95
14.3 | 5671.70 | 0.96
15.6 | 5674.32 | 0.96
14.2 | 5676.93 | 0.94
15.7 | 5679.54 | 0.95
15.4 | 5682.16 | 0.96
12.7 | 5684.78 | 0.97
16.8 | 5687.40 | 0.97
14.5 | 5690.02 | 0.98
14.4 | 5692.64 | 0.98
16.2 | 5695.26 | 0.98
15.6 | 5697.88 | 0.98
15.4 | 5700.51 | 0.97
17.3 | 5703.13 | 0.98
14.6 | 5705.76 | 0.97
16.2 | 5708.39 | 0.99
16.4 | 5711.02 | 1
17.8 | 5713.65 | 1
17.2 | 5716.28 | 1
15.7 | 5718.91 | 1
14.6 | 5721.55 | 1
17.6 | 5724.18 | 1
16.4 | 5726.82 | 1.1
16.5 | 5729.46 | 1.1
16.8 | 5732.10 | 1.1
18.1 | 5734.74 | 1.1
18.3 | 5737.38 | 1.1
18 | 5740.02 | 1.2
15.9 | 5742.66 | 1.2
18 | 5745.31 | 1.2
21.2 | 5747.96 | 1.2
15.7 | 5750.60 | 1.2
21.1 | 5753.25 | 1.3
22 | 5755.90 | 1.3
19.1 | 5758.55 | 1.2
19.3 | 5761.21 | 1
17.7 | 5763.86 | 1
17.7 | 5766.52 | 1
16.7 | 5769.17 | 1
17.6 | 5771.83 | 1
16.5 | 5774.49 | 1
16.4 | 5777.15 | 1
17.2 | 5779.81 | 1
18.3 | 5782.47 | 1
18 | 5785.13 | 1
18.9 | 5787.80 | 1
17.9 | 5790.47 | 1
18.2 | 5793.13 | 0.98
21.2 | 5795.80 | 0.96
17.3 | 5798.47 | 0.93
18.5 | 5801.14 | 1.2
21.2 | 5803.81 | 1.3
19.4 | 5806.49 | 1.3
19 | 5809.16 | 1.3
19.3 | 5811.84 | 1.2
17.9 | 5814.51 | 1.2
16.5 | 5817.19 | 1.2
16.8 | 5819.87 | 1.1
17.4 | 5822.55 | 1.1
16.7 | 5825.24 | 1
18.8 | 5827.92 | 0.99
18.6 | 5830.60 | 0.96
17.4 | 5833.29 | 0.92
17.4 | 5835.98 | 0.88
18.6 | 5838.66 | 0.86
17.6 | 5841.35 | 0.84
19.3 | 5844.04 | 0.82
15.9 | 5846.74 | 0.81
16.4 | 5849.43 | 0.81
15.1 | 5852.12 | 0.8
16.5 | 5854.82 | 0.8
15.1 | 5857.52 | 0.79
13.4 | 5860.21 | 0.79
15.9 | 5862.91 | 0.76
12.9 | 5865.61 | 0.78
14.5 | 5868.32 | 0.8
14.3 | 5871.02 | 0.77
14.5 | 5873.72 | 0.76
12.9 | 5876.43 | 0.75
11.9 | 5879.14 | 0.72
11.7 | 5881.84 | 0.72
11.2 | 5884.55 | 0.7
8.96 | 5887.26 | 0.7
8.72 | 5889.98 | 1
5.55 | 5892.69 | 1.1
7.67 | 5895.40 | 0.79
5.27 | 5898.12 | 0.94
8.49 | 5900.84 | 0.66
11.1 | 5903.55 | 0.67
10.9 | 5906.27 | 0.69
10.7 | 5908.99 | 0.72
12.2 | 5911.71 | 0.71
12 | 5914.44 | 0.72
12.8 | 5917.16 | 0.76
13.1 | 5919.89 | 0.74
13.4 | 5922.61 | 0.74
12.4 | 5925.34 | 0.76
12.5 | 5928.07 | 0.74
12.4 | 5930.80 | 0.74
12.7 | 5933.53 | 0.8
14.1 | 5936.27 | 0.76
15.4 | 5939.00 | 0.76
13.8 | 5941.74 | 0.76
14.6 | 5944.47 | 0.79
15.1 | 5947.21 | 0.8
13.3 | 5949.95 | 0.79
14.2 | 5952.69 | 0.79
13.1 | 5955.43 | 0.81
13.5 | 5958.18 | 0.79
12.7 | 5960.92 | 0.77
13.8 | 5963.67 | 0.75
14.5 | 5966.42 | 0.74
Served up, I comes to 1.24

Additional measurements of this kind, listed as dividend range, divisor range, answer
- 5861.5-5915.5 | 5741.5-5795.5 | 0.63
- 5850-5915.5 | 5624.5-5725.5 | 0.85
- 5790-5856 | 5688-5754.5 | 1.11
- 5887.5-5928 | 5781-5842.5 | 0.58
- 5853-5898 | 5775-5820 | 0.67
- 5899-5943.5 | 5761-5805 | 0.71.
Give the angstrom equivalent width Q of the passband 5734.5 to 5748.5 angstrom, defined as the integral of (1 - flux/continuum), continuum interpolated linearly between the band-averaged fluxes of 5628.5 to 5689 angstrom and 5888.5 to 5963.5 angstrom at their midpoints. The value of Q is -4.7 angstrom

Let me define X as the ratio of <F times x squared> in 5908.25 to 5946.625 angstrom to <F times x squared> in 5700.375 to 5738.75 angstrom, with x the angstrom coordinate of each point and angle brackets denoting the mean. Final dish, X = 0.85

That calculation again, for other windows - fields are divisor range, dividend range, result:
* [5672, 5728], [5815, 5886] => 1.05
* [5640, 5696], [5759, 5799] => 1.28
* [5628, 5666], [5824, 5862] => 1.30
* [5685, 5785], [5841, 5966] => 0.80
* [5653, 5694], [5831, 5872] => 1.15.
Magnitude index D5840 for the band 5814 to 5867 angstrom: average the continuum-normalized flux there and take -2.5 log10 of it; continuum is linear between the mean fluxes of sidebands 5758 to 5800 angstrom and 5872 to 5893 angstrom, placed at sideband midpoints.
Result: -0.20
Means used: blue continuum 18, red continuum 11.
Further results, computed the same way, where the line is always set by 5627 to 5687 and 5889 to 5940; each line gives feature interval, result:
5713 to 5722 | -0.21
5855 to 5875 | -0.23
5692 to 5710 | -0.15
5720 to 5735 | -0.23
